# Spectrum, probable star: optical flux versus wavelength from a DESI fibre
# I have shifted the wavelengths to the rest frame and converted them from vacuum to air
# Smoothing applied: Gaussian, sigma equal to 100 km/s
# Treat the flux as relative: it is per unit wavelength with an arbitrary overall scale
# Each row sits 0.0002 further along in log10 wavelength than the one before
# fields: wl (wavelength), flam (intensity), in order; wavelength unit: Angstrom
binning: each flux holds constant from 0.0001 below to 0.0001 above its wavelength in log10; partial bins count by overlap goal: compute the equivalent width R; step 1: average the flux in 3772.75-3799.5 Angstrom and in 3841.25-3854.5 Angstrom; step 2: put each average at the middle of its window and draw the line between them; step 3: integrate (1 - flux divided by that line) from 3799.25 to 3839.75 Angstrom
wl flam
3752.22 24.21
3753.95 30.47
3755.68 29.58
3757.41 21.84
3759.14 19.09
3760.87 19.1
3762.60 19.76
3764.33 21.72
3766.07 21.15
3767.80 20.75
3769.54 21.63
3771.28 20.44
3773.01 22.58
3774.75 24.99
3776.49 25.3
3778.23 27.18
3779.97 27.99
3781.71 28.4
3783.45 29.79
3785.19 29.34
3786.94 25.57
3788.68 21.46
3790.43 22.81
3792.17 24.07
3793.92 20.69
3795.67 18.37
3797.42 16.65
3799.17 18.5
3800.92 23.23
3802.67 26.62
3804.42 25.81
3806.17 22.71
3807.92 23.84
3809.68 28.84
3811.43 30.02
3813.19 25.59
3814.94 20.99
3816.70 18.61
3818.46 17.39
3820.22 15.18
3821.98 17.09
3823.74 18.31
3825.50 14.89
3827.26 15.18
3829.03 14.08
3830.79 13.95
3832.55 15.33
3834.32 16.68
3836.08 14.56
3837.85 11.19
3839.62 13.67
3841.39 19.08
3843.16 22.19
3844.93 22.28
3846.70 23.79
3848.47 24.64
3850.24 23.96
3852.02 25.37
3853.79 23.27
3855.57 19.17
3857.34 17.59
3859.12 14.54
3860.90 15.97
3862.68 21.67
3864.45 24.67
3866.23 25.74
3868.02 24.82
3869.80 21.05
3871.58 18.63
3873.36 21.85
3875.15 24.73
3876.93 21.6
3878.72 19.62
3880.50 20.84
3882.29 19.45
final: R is 7.4 Angstrom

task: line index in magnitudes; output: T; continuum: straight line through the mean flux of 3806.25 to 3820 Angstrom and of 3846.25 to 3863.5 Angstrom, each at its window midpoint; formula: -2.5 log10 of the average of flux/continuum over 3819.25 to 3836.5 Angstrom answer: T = 0.39 mag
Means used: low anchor 23.1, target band 15.6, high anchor 20.9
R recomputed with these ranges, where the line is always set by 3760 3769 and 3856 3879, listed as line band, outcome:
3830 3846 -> 3.2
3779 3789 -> -3.3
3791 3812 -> -2.5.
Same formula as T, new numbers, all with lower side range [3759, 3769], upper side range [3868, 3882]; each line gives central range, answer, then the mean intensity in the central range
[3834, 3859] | 0.074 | 19.7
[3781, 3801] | -0.127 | 23.2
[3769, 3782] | -0.204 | 24.7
